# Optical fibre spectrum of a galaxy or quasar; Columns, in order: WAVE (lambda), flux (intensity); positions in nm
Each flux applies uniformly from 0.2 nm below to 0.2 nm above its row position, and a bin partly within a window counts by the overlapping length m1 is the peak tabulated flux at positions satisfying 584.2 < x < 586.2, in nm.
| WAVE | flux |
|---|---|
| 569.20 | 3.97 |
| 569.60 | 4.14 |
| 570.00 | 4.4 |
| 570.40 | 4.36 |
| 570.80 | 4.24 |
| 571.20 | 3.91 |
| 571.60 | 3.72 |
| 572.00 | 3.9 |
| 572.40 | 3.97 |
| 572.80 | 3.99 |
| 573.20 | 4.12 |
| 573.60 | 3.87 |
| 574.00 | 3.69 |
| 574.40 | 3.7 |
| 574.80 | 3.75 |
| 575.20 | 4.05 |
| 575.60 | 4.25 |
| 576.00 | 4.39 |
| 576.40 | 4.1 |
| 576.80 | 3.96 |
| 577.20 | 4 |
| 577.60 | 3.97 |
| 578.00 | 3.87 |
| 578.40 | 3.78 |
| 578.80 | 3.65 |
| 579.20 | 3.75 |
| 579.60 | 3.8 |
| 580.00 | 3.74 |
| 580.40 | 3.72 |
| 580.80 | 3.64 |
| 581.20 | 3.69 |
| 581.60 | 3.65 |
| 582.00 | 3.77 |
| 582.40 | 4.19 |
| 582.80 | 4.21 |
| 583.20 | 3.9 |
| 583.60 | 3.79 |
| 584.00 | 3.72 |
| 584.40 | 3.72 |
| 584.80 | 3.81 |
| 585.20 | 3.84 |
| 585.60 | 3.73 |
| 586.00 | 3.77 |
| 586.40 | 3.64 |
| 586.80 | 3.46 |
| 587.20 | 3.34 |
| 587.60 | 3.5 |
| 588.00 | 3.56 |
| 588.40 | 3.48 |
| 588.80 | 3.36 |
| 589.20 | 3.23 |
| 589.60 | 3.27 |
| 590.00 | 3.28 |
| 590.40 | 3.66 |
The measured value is 3.84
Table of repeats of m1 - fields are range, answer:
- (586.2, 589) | 3.64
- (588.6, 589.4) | 3.36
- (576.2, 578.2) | 4.1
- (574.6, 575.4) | 4.05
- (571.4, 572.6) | 3.97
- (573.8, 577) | 4.39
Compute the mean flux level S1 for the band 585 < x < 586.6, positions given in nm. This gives 3.75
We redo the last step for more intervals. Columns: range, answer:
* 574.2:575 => 3.72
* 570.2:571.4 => 4.17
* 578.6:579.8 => 3.73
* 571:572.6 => 3.88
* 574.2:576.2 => 4.03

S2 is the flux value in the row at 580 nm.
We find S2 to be 3.74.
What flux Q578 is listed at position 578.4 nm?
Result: 3.78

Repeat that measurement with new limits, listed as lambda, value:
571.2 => 3.91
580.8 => 3.64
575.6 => 4.25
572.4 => 3.97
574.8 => 3.75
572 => 3.9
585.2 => 3.84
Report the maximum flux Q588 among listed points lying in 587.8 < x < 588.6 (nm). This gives 3.56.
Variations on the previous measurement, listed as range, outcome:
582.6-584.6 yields 4.21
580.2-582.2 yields 3.77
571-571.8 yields 3.91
